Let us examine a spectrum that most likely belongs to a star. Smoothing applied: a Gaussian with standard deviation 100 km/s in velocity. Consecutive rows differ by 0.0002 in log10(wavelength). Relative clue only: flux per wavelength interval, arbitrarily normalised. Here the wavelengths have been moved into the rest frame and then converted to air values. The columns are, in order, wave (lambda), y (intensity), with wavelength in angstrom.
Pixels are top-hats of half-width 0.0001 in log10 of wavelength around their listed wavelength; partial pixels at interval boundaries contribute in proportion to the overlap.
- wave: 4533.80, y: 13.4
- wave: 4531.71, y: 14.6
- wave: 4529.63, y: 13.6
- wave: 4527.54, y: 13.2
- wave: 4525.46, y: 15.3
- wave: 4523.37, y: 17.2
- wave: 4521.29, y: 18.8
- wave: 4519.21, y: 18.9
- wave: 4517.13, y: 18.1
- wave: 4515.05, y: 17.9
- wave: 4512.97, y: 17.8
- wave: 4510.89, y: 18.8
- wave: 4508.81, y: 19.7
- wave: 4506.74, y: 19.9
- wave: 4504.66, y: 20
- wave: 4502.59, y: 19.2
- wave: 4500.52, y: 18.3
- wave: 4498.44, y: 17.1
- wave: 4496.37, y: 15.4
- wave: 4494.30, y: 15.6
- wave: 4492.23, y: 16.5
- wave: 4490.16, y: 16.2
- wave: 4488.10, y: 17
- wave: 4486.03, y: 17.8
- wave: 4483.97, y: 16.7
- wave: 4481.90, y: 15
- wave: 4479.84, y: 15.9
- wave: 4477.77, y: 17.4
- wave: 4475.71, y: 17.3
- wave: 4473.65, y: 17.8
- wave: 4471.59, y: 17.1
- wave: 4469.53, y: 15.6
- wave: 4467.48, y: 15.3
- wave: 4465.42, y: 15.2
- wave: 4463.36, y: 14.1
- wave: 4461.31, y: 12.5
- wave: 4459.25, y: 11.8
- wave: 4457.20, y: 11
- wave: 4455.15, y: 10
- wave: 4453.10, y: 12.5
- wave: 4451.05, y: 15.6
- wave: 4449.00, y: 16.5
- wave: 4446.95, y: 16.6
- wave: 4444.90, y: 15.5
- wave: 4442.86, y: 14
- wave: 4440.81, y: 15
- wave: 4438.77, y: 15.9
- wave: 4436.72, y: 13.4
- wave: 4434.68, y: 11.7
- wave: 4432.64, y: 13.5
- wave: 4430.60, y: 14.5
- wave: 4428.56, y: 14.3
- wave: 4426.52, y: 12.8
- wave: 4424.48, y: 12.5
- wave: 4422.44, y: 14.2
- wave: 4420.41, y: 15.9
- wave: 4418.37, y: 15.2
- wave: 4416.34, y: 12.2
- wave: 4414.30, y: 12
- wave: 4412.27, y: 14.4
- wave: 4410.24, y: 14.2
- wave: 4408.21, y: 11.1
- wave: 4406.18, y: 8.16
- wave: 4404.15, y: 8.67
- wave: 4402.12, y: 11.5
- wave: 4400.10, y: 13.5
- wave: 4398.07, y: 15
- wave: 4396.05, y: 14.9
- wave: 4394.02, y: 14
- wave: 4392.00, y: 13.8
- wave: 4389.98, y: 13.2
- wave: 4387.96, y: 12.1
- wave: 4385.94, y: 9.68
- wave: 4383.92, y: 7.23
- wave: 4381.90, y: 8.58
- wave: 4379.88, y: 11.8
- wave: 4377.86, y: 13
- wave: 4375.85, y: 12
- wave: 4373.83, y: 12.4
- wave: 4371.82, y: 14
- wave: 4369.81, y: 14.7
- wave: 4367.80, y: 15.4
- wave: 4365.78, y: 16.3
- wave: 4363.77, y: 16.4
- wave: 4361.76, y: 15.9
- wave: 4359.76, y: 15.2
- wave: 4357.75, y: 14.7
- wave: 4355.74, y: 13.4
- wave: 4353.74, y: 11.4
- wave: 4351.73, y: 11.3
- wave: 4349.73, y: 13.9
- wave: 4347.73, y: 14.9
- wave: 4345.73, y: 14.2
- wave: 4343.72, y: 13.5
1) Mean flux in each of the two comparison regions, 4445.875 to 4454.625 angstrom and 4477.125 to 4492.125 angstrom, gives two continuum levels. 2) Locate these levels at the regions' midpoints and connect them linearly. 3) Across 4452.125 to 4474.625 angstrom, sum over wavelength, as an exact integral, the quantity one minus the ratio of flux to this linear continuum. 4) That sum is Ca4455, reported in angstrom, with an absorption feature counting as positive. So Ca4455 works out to 2.49 angstrom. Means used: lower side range 15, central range 13.9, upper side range 16.5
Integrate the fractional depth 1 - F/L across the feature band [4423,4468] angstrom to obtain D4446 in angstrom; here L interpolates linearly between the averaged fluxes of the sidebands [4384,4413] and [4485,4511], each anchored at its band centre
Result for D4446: 3.1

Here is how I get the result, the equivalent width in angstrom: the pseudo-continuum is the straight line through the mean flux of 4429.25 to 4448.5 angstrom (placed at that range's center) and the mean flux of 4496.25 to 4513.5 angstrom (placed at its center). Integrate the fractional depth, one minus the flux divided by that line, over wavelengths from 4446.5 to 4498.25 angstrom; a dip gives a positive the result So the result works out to 4.1 angstrom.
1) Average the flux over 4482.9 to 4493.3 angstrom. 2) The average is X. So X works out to 16.8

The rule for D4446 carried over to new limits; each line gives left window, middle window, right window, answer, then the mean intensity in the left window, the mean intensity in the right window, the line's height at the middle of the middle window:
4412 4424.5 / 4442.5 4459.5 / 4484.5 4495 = 1.47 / 13.8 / 16.7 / 15.1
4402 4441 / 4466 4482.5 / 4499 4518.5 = 0.10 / 13.1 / 18.8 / 16.5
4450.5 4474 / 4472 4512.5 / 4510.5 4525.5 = -3.44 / 13.9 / 18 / 16.1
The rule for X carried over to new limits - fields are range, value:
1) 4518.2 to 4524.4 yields 18.3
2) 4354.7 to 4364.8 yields 15.1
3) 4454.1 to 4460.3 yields 10.9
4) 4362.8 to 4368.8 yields 16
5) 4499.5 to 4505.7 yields 19.2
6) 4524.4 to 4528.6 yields 14.2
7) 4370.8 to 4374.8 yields 13.2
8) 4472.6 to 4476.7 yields 17.6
